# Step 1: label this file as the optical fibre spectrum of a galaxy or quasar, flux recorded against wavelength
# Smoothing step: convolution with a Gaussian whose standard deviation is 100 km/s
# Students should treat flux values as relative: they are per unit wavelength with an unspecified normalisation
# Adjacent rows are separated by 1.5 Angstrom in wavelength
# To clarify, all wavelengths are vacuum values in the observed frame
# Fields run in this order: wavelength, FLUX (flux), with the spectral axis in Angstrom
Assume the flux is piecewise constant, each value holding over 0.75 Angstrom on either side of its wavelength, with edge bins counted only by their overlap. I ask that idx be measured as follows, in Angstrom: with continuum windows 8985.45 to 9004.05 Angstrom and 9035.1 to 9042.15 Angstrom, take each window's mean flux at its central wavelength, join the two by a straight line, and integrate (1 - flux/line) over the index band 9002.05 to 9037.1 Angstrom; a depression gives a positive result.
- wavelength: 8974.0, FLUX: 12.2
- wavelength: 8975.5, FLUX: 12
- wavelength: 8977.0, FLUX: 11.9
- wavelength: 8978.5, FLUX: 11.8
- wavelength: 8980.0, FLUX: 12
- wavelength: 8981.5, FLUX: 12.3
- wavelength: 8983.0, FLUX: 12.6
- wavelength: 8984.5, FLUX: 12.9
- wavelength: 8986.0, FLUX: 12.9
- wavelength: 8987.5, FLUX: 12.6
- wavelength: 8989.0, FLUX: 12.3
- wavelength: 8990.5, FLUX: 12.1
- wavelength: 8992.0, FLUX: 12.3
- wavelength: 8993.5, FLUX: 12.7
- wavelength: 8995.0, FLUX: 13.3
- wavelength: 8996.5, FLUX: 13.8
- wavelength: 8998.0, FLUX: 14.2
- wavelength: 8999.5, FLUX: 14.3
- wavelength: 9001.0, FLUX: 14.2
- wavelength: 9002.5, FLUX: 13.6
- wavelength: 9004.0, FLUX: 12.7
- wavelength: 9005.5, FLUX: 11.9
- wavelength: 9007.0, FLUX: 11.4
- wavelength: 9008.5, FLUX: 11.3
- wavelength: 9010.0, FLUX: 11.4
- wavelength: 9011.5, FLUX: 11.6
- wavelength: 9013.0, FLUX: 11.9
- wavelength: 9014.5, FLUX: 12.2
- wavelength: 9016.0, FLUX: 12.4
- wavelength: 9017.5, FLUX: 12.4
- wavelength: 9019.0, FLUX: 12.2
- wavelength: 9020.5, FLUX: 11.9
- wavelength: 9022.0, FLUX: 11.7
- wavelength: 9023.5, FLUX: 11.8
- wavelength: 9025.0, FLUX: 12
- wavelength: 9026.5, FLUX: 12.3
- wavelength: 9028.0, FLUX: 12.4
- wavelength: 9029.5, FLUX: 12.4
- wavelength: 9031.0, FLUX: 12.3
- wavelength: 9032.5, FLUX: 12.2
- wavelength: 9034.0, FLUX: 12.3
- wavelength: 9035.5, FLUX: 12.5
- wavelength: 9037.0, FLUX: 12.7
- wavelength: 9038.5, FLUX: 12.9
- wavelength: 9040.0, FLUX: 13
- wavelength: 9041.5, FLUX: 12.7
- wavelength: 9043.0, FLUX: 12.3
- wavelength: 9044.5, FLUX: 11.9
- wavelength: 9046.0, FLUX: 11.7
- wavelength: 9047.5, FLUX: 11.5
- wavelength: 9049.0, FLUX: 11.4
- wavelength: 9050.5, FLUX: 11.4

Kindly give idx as 2.2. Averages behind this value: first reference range 13.2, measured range 12.1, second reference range 12.8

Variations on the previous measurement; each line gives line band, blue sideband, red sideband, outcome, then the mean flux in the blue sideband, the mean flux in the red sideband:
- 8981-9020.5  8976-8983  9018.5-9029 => -1.73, 12.1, 12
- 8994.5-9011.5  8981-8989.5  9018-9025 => -0.79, 12.6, 11.9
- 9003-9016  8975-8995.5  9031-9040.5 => 0.64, 12.4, 12.6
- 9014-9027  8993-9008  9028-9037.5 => 0.61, 13.2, 12.4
